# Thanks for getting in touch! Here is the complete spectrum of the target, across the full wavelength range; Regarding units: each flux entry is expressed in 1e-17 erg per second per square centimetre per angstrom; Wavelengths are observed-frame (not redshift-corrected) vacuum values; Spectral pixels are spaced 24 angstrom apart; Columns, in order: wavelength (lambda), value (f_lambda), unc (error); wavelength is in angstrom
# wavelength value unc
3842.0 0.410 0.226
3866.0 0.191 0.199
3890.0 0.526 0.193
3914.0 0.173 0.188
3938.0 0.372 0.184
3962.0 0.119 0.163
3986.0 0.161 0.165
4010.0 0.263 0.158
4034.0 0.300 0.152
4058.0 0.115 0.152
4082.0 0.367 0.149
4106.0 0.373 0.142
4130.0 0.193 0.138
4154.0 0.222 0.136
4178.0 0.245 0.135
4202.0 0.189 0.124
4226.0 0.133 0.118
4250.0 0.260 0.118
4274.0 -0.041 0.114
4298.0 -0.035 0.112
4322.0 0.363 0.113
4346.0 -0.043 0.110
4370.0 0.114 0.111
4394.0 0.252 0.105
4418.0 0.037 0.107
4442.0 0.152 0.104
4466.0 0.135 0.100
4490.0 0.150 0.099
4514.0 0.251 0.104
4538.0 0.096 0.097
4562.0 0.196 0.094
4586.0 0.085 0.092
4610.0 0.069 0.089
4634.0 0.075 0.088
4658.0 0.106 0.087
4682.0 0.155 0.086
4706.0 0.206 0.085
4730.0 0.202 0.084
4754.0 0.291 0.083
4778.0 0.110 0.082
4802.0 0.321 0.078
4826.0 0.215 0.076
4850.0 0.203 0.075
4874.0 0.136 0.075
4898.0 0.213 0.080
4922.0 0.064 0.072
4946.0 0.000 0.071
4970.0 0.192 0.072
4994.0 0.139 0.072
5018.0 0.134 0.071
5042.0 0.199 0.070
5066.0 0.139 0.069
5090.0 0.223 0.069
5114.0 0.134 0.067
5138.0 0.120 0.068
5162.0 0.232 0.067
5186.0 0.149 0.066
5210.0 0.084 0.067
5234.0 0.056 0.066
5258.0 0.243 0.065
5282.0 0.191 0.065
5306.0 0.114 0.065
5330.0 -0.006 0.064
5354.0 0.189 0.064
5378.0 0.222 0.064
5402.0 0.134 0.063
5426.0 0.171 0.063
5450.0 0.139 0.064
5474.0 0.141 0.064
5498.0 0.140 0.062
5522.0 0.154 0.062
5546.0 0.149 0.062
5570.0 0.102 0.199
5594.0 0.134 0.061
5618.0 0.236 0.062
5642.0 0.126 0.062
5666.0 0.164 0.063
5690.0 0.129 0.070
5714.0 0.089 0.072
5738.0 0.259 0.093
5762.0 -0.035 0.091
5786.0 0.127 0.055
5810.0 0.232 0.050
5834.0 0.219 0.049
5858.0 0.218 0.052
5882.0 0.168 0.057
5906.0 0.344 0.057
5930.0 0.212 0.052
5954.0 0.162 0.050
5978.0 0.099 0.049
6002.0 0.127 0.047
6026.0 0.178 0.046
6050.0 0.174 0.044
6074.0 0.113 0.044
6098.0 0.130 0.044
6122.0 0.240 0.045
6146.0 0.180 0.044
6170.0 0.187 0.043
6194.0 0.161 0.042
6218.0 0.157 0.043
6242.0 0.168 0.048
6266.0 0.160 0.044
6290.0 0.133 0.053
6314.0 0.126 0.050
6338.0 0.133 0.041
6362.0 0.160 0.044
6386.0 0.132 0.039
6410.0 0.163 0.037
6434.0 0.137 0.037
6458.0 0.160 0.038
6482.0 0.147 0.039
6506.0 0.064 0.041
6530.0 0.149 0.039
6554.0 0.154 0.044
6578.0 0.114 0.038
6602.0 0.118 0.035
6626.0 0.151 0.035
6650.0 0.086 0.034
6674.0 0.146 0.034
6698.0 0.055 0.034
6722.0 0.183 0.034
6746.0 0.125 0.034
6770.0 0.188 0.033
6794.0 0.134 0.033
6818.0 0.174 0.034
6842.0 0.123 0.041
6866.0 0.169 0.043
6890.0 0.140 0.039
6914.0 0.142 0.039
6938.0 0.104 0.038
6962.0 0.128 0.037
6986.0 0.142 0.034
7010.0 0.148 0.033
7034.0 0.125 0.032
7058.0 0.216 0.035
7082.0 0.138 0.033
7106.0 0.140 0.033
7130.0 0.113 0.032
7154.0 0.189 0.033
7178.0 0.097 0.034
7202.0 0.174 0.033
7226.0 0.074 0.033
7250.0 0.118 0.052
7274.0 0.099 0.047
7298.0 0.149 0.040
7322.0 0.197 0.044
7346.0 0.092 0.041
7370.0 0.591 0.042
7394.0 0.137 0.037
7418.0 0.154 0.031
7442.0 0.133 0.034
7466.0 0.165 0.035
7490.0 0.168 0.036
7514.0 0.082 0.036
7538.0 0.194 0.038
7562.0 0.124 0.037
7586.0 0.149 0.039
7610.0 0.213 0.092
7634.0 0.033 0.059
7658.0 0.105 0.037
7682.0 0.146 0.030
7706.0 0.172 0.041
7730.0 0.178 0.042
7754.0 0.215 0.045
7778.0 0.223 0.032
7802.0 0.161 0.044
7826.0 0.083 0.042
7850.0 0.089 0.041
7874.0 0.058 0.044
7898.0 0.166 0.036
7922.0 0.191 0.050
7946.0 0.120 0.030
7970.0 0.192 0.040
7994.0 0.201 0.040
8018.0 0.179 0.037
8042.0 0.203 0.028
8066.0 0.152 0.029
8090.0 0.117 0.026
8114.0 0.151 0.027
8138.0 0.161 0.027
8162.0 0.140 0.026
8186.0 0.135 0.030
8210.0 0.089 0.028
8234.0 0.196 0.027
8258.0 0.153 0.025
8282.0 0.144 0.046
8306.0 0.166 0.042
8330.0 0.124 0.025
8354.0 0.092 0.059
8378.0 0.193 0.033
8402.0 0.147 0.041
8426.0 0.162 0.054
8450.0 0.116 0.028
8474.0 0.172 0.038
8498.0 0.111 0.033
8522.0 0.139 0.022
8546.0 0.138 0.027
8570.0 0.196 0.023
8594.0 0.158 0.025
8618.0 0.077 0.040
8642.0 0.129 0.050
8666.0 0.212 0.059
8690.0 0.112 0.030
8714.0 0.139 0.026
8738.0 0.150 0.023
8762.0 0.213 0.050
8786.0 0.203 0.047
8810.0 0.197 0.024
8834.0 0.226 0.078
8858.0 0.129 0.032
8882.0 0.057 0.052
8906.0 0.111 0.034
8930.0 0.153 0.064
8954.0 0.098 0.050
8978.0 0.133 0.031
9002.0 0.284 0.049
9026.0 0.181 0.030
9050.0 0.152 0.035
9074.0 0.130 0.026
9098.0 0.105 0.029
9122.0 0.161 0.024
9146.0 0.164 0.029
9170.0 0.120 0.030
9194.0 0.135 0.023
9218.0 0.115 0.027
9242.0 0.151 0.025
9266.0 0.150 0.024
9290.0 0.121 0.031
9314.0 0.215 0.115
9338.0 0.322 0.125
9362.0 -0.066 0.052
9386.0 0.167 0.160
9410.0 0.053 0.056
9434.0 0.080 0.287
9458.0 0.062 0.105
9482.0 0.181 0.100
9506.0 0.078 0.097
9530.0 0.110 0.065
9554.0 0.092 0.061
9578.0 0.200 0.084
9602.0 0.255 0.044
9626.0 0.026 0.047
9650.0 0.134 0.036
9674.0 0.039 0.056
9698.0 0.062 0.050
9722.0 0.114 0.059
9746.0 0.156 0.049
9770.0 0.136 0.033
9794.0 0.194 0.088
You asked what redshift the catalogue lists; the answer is 0.975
